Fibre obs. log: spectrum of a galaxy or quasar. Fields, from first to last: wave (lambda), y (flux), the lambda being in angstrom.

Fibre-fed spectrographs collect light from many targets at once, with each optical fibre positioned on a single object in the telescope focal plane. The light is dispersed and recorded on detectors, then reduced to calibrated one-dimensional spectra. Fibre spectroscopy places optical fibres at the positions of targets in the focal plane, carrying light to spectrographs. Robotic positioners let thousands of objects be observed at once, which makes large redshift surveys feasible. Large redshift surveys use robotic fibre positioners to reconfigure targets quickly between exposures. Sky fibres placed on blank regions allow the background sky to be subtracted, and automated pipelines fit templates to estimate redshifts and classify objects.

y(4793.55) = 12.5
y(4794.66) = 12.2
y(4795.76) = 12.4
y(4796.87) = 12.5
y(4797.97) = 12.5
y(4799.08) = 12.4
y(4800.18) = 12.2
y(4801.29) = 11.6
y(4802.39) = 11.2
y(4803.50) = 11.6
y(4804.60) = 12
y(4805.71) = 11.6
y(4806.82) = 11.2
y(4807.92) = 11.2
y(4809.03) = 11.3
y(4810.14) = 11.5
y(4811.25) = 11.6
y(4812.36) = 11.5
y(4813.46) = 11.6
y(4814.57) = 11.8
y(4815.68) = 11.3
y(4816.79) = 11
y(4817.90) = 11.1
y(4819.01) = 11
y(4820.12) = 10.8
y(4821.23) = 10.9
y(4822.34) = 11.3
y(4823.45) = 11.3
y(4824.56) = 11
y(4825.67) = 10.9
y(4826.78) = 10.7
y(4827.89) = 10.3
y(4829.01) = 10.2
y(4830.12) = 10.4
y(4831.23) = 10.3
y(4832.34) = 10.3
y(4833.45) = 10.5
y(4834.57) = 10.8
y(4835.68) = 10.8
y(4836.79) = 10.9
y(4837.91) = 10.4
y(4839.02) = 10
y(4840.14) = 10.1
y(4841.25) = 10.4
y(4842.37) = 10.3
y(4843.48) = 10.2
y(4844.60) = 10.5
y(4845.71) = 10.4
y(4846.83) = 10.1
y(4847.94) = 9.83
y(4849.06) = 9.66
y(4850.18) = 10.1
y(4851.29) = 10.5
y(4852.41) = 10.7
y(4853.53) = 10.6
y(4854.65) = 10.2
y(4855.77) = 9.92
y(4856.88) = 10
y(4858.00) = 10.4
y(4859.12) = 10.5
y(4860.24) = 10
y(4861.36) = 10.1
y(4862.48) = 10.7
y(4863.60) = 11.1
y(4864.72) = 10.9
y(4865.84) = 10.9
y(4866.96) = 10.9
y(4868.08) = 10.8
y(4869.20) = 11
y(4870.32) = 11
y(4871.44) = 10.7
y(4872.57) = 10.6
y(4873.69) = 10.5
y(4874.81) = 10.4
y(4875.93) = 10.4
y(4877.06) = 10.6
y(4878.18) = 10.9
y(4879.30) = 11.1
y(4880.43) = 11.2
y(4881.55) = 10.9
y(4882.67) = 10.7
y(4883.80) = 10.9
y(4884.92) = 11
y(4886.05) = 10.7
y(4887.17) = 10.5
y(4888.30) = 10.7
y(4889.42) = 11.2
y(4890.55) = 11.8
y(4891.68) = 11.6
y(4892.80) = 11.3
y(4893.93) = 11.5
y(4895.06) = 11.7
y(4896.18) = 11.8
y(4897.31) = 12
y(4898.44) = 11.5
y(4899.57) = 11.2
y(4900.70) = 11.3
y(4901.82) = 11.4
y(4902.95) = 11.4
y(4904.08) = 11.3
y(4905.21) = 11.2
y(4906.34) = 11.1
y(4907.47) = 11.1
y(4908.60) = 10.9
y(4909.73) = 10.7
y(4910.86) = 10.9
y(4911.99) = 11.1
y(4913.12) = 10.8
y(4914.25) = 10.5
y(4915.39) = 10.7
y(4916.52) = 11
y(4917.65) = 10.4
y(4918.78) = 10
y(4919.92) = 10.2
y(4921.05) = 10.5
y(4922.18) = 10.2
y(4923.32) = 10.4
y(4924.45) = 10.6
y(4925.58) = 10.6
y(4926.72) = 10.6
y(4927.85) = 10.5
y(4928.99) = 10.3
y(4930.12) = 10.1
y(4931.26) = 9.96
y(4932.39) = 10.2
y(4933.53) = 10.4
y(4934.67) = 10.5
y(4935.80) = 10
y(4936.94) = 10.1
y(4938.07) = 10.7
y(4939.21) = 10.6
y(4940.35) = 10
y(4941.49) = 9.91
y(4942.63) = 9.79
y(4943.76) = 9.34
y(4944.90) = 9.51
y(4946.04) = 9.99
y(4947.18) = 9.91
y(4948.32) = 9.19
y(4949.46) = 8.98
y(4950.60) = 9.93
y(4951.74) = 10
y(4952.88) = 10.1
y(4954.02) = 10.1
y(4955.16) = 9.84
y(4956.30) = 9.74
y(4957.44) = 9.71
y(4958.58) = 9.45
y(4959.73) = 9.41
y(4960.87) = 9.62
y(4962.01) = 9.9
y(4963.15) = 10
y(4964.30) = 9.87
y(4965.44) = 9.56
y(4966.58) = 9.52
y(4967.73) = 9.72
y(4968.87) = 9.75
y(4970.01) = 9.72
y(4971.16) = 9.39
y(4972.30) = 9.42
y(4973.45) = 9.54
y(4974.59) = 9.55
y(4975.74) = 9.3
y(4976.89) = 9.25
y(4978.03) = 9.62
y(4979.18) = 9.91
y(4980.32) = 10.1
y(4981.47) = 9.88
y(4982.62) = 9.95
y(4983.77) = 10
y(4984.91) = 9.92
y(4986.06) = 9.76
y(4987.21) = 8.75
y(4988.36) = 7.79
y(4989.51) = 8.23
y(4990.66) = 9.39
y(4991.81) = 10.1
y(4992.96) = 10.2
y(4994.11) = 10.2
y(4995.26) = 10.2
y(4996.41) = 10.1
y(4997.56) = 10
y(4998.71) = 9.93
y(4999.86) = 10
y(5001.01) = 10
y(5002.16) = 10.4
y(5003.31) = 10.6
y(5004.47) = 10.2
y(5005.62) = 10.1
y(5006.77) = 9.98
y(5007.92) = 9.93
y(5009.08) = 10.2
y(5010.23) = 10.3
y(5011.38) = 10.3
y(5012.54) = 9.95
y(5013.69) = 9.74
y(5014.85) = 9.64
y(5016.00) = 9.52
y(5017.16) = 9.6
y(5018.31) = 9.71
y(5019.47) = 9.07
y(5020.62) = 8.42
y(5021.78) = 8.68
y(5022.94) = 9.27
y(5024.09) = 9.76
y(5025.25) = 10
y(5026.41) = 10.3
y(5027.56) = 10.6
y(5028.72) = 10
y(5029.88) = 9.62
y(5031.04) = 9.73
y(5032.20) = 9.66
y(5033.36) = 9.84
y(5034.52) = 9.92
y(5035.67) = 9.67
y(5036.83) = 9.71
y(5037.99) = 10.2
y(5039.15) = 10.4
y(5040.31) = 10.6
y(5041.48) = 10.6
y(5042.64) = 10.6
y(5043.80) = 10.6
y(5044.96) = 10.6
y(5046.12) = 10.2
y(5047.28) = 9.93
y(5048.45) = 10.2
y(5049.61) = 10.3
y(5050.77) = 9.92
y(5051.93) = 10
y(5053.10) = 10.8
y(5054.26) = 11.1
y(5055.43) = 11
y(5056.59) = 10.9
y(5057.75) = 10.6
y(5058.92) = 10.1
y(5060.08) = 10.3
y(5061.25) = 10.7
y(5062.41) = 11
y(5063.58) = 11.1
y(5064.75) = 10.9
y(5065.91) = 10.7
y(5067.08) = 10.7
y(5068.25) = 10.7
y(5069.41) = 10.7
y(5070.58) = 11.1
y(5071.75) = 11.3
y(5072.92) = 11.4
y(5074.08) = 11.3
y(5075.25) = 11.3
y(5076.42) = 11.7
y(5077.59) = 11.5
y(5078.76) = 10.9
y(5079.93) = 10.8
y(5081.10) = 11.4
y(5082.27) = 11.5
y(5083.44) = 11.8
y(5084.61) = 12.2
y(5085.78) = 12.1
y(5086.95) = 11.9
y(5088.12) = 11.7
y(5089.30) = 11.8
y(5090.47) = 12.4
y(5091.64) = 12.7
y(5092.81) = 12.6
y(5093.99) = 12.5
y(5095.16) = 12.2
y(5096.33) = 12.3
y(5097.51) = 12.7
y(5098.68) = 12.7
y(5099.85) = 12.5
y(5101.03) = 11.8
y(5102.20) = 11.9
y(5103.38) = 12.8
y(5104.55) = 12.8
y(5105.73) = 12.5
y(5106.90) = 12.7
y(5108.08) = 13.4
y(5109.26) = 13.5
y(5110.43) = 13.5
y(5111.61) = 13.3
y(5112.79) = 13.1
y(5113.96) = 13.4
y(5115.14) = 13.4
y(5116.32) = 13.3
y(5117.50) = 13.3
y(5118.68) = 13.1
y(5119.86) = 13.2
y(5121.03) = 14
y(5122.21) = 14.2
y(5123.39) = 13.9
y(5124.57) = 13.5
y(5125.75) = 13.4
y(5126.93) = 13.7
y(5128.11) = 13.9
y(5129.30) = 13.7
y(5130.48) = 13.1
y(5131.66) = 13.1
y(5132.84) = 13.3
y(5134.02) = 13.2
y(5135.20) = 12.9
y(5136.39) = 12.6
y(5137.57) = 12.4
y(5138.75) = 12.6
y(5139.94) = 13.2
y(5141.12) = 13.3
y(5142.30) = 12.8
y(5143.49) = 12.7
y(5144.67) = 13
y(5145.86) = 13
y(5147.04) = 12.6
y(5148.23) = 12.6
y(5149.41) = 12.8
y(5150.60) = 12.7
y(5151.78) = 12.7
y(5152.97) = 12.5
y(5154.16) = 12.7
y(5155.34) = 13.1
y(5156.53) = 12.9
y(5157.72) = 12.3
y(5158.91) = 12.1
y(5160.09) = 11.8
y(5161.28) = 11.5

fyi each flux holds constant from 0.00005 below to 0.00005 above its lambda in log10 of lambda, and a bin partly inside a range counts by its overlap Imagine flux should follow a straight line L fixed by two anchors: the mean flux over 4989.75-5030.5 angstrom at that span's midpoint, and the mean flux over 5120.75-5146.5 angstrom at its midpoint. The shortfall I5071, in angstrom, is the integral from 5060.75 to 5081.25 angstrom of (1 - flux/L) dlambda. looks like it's 0.84 angstrom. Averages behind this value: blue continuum 9.87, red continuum 13.2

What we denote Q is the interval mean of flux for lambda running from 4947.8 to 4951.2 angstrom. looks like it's 9.37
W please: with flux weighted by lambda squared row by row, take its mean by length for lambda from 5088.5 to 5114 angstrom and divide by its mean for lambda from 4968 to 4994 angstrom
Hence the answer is 1.4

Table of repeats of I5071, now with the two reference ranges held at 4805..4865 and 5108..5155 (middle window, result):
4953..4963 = 1.67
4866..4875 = 0.18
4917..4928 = 0.98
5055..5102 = 4.54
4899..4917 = 0.40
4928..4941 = 1.41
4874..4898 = 0.05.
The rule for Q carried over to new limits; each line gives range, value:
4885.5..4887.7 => 10.6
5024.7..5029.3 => 10.2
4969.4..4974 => 9.52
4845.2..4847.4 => 10.3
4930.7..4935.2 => 10.3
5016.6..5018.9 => 9.66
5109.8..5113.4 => 13.3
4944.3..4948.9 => 9.64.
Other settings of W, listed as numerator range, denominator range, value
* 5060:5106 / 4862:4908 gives 1.14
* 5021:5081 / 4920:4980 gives 1.10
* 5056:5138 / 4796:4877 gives 1.26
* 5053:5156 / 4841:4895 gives 1.27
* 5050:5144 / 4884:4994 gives 1.27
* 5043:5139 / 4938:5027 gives 1.29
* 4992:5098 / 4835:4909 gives 1.05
